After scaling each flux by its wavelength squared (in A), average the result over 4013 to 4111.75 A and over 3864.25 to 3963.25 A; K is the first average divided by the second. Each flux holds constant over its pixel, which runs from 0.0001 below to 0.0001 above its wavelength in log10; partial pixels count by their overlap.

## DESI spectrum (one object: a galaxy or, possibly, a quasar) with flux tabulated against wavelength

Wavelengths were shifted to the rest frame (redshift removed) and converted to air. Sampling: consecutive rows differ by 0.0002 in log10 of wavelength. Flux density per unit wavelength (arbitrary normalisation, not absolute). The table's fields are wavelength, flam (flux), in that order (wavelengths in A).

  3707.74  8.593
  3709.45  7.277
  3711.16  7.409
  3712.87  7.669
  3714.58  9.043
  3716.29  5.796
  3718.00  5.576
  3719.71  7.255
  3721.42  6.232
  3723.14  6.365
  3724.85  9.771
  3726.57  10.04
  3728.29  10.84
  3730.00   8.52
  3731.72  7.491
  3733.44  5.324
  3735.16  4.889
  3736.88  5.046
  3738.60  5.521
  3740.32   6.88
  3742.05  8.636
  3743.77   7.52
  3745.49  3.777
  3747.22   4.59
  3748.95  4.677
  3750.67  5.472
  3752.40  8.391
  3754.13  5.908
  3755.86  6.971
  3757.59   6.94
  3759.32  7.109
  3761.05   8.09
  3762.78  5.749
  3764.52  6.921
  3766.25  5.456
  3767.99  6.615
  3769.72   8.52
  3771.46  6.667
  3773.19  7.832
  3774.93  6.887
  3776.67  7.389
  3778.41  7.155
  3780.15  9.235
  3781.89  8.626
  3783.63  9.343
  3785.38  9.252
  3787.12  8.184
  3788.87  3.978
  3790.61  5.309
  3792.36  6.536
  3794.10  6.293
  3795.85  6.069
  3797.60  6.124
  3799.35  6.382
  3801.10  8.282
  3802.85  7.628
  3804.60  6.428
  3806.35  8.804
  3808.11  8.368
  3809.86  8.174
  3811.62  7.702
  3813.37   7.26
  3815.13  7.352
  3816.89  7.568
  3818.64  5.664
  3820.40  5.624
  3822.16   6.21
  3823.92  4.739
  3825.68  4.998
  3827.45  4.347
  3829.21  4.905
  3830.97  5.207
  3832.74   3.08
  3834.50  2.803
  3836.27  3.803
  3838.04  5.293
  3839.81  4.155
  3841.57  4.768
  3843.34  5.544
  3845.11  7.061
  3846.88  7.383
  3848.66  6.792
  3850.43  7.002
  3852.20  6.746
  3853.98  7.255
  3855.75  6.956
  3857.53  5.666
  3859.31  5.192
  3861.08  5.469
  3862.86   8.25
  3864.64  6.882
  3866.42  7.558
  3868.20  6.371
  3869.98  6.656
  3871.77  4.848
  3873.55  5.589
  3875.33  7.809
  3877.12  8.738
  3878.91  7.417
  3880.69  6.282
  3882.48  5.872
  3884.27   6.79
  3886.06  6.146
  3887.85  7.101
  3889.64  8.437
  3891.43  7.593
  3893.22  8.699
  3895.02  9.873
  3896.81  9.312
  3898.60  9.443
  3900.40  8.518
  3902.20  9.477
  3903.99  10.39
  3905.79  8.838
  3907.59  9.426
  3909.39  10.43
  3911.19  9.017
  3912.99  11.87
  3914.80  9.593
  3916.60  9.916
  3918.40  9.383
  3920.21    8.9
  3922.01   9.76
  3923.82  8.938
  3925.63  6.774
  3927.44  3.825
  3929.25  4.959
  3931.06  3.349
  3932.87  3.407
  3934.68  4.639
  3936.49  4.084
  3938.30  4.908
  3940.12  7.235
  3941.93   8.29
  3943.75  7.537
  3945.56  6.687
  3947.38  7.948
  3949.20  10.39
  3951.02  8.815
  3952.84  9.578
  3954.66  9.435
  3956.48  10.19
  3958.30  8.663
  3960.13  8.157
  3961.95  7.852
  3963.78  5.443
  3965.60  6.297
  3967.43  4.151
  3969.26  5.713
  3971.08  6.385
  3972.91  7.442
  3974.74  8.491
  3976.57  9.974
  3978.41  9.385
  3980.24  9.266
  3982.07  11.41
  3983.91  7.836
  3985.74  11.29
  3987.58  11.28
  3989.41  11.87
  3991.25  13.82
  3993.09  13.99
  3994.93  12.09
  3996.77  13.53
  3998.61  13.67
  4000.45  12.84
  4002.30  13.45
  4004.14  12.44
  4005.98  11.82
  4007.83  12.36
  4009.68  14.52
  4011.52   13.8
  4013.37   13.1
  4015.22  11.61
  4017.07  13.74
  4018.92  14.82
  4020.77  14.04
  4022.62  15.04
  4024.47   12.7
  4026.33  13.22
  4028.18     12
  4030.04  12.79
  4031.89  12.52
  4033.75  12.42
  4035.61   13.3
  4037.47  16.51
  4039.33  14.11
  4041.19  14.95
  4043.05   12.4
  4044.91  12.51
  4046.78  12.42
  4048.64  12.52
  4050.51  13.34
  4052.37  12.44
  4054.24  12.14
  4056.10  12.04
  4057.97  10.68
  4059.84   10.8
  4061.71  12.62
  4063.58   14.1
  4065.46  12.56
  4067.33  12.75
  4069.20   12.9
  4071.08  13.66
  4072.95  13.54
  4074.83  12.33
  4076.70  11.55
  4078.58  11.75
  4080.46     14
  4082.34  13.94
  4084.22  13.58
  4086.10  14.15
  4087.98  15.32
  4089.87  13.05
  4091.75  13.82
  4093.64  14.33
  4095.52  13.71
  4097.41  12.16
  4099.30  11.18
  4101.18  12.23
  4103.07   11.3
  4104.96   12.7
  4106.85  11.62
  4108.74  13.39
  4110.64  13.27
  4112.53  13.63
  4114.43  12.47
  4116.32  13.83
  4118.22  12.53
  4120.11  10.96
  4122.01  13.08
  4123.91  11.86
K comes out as 1.80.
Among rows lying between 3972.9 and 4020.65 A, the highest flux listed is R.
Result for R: 14.82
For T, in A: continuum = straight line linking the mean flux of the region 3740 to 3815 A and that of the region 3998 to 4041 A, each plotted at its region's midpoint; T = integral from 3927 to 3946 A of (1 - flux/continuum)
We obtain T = 9.93 A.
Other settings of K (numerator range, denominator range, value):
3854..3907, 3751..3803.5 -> 1.11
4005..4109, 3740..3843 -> 2.30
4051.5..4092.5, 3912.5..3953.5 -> 1.88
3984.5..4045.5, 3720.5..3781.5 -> 2.16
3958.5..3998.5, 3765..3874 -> 1.58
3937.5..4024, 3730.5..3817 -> 1.66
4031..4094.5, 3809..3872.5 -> 2.45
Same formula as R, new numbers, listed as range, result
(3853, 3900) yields 9.873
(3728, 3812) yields 10.84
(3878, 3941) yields 11.87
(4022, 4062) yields 16.51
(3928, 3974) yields 10.39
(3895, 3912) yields 10.43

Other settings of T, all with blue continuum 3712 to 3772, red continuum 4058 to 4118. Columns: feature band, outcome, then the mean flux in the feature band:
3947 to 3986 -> 8.94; 8.33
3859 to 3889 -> 8.14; 6.69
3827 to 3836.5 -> 4.97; 4.03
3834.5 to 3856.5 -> 7.01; 5.93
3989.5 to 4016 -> -3.73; 13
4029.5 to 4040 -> -1.42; 13.6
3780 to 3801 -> 1.69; 7.08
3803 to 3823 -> 2.19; 7.21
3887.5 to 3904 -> 1.21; 8.87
